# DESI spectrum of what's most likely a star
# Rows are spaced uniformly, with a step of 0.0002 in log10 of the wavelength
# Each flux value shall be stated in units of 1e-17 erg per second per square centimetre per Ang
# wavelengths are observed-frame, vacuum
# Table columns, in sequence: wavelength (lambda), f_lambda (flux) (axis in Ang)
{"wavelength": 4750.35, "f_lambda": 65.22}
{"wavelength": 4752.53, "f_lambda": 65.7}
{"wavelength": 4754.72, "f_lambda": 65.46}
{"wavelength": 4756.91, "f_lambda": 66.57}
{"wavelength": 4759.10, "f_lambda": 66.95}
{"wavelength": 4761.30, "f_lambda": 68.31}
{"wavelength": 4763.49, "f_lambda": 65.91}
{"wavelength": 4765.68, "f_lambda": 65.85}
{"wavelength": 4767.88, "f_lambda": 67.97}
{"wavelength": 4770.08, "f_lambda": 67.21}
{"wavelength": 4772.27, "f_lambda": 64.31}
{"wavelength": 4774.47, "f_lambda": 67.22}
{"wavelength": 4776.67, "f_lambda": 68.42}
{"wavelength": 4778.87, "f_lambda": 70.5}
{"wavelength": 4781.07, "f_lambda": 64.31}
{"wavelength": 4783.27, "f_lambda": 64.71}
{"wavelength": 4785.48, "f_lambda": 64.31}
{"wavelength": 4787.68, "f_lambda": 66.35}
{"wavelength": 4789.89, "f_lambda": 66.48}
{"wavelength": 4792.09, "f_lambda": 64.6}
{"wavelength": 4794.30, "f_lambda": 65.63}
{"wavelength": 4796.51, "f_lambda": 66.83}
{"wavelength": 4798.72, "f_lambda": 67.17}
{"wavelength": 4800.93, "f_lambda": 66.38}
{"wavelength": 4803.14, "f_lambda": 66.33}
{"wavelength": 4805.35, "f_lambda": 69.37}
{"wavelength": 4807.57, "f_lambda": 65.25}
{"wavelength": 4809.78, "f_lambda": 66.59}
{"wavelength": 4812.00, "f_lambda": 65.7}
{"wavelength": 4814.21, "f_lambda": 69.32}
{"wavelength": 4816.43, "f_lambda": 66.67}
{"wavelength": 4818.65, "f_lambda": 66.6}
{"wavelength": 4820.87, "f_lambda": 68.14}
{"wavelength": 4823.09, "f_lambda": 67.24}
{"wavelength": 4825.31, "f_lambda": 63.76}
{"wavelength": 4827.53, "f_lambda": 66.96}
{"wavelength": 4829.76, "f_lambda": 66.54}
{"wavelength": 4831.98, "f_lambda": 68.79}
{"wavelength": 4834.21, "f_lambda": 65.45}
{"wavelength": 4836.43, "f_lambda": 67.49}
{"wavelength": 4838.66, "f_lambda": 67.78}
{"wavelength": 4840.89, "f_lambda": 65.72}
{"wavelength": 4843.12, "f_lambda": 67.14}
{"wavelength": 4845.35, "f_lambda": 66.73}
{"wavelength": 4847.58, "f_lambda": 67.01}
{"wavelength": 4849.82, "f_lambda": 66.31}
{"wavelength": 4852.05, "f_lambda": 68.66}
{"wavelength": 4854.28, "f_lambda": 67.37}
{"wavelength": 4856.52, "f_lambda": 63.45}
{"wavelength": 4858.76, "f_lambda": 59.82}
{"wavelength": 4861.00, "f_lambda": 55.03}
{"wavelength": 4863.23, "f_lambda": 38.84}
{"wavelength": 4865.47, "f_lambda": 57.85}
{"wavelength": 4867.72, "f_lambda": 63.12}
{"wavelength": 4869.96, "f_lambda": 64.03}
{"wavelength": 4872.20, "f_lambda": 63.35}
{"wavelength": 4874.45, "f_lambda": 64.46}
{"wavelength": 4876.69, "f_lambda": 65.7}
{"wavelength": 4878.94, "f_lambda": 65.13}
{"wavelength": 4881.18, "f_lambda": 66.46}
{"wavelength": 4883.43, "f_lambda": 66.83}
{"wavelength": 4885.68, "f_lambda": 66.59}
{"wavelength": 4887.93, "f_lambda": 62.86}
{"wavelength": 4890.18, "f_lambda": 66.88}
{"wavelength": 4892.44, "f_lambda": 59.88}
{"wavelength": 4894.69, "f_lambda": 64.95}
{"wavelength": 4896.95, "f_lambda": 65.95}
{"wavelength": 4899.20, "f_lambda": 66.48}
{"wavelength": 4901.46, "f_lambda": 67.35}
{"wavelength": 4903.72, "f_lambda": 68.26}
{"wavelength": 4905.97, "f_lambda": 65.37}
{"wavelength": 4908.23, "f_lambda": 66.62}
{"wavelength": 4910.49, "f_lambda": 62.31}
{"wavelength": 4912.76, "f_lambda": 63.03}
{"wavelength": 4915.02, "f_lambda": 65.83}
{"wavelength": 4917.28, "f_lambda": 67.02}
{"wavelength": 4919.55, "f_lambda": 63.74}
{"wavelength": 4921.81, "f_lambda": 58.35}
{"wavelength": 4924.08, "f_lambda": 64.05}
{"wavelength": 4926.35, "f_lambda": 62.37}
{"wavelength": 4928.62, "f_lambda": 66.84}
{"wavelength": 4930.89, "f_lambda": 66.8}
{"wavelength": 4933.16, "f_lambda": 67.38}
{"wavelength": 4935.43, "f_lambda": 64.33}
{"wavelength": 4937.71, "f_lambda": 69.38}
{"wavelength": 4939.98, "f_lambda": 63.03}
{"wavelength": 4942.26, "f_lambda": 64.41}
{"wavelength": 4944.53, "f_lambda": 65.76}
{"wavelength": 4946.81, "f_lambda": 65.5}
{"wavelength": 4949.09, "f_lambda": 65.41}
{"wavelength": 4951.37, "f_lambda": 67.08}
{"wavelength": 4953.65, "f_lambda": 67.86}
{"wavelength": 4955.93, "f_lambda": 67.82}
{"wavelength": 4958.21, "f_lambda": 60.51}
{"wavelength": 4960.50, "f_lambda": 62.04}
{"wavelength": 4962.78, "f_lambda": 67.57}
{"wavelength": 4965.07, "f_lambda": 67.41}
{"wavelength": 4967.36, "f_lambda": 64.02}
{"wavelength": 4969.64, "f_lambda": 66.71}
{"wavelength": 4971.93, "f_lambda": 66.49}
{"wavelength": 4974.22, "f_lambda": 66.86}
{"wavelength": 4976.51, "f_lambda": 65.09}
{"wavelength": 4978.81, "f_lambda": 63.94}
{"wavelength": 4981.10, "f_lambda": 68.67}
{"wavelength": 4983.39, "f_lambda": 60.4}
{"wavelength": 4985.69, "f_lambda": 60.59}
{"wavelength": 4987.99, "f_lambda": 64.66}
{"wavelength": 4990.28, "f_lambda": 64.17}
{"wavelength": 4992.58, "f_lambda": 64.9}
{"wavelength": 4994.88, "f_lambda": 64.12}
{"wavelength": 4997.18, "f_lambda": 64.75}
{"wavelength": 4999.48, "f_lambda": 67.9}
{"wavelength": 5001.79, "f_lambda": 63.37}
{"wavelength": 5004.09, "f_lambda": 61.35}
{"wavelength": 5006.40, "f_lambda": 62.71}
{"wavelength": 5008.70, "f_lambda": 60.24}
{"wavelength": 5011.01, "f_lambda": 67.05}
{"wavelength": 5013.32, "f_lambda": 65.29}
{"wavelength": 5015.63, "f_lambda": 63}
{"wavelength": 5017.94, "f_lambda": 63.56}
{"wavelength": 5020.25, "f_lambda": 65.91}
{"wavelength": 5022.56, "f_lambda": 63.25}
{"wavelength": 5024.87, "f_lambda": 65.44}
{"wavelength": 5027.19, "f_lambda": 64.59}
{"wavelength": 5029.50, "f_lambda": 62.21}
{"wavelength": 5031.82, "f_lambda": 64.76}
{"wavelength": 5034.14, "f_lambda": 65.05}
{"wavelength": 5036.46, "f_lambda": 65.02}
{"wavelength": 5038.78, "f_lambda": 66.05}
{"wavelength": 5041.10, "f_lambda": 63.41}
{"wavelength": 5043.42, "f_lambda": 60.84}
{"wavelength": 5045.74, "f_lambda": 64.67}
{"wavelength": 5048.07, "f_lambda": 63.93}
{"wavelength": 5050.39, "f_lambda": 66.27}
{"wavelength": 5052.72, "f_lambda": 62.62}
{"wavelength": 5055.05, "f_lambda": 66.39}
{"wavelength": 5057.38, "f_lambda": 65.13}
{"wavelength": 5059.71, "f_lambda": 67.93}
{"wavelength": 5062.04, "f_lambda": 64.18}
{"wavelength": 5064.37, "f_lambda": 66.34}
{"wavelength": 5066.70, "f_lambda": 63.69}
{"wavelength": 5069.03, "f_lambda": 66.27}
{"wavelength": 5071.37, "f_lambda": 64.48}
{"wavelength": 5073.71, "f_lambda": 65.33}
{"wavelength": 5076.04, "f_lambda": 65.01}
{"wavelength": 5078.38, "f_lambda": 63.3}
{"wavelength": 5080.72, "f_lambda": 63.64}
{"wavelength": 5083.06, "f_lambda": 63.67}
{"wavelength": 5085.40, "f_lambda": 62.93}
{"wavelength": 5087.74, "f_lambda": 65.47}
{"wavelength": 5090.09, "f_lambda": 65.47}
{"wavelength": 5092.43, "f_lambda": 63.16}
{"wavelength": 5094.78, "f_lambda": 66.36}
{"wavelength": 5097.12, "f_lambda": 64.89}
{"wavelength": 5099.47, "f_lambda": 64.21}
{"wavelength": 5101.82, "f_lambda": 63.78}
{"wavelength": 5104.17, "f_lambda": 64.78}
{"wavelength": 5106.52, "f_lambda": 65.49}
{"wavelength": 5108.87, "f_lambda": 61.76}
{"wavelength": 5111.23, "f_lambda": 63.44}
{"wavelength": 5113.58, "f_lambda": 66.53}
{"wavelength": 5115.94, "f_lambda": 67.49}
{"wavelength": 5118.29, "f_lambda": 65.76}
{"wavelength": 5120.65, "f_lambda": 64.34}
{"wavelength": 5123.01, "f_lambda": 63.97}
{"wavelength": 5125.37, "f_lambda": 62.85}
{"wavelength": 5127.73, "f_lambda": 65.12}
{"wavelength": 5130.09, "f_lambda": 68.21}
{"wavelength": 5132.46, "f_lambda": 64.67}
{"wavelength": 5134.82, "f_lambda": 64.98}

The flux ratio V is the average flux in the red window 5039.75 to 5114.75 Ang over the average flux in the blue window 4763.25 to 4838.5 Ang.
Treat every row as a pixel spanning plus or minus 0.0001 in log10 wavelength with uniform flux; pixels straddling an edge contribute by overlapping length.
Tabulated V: 1.0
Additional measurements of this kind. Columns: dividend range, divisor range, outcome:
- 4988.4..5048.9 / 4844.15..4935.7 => 1.00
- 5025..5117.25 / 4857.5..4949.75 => 1.01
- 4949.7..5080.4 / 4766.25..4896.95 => 0.99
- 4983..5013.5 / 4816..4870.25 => 0.99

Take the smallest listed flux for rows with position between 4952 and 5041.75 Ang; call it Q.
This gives 60.24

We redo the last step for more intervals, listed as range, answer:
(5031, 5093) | 60.84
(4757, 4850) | 63.76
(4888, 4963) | 58.35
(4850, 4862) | 55.03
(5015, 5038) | 62.21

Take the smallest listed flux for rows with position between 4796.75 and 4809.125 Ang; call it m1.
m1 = 65.25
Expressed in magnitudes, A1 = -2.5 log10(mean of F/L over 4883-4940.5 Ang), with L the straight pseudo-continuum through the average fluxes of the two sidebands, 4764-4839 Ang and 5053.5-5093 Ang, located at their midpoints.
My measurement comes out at 0.01 mag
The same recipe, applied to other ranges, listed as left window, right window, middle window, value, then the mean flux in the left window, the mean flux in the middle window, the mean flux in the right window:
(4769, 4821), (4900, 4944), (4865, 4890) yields 0.02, 66.6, 64.5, 65.1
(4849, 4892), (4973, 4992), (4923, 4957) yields -0.04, 62.7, 65.9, 64.3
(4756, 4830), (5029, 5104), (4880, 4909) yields 0.00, 66.6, 65.7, 64.6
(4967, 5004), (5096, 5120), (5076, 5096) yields 0.01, 64.7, 64.3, 64.8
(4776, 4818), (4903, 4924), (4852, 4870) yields 0.11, 66.6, 59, 64.4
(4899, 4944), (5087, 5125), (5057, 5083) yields 0.00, 65.1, 65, 64.8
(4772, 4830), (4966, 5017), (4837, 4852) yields -0.01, 66.5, 66.9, 64.4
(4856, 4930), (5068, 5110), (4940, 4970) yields -0.03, 63.3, 65.4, 64.4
